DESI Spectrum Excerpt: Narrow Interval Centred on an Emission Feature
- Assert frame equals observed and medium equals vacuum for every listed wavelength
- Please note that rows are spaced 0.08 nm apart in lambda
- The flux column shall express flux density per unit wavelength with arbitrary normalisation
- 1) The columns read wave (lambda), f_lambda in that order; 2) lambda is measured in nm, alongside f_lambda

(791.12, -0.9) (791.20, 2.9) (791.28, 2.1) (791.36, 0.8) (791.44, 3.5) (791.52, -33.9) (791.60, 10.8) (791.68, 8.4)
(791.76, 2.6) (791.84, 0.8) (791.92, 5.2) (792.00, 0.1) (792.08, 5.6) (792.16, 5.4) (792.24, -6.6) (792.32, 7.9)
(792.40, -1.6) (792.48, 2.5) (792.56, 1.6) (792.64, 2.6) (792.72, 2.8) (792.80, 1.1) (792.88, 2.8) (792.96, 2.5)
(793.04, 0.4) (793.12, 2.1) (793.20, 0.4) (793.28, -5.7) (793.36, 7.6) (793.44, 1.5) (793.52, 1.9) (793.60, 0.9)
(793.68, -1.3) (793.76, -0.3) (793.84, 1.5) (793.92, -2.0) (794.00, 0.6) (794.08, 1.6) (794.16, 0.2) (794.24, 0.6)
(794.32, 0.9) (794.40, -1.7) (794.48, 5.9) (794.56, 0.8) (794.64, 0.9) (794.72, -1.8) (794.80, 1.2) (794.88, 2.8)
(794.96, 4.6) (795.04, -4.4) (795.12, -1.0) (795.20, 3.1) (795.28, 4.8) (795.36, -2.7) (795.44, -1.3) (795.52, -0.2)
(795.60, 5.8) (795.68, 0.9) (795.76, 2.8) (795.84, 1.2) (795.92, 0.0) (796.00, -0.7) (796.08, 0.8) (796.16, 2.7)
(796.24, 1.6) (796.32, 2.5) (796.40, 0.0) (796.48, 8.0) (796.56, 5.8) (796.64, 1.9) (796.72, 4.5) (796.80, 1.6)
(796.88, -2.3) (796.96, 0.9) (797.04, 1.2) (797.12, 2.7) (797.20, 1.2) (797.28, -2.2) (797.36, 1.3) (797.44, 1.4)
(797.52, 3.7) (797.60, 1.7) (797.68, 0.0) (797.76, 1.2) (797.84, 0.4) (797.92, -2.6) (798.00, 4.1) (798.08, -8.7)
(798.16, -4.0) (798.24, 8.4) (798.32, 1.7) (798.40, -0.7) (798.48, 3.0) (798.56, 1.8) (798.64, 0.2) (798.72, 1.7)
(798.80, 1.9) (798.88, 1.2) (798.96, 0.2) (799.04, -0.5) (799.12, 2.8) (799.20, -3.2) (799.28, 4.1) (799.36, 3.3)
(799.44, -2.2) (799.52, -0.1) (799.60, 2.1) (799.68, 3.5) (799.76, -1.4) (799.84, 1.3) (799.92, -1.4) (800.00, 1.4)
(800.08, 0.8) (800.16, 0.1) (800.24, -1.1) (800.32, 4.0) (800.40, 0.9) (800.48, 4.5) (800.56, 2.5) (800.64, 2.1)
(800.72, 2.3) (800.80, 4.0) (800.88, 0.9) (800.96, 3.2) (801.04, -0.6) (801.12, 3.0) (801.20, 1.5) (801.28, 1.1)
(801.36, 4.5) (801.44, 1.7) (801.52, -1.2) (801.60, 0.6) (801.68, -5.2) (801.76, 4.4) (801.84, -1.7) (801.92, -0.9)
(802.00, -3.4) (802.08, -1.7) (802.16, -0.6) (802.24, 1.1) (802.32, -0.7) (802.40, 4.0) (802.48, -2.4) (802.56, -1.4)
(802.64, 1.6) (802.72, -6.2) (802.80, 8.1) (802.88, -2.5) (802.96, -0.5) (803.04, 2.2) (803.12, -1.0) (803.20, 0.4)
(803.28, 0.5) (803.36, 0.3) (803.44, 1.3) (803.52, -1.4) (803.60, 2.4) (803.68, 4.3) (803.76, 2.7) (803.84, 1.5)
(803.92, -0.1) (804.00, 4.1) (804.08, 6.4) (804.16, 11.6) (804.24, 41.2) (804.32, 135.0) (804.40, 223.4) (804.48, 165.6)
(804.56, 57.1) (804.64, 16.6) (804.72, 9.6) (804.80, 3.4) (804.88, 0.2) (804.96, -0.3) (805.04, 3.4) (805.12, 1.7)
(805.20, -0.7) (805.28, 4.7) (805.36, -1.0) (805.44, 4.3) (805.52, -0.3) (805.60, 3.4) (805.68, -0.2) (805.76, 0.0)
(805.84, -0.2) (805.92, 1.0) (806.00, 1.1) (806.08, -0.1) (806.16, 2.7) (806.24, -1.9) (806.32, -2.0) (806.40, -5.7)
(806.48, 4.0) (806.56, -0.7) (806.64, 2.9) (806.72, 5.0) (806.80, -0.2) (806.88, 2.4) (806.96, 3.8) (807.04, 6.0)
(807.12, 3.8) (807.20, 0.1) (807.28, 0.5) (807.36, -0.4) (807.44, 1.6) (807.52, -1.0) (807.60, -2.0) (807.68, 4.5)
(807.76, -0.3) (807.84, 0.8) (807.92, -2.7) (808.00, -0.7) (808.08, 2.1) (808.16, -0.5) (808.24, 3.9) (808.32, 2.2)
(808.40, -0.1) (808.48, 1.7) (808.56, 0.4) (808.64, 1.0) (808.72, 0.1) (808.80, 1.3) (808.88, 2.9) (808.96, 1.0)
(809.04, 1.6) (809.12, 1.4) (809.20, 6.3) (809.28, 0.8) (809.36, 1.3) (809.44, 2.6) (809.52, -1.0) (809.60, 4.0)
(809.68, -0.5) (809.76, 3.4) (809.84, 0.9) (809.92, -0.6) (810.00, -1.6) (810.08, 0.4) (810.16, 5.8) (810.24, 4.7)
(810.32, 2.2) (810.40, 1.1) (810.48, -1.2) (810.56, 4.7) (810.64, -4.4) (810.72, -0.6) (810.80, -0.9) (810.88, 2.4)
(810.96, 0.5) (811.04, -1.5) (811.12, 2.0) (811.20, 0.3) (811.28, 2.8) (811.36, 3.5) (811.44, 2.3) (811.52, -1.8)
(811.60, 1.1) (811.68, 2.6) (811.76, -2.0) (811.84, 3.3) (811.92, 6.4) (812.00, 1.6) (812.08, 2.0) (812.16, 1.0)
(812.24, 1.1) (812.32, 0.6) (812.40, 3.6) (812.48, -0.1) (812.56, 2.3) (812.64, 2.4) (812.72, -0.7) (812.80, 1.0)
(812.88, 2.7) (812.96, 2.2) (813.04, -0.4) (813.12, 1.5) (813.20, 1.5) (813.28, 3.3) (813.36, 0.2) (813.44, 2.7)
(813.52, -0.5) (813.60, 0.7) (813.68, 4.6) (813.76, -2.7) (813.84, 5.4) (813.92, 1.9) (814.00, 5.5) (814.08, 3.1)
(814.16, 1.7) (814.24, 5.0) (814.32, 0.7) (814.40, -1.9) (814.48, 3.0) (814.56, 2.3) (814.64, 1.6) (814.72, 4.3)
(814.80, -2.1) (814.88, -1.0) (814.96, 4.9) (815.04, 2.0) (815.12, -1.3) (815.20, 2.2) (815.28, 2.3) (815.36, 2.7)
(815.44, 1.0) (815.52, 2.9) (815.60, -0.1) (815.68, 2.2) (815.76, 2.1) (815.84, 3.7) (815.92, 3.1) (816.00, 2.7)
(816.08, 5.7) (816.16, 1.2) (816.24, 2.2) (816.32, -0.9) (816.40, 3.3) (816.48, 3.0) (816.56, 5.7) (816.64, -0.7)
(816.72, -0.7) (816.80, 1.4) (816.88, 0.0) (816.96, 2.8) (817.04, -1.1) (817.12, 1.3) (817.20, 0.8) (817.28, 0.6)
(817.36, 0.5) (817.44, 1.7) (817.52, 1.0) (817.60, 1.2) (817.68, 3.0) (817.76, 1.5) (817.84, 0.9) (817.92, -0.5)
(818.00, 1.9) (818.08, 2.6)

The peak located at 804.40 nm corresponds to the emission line H-alpha 6563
